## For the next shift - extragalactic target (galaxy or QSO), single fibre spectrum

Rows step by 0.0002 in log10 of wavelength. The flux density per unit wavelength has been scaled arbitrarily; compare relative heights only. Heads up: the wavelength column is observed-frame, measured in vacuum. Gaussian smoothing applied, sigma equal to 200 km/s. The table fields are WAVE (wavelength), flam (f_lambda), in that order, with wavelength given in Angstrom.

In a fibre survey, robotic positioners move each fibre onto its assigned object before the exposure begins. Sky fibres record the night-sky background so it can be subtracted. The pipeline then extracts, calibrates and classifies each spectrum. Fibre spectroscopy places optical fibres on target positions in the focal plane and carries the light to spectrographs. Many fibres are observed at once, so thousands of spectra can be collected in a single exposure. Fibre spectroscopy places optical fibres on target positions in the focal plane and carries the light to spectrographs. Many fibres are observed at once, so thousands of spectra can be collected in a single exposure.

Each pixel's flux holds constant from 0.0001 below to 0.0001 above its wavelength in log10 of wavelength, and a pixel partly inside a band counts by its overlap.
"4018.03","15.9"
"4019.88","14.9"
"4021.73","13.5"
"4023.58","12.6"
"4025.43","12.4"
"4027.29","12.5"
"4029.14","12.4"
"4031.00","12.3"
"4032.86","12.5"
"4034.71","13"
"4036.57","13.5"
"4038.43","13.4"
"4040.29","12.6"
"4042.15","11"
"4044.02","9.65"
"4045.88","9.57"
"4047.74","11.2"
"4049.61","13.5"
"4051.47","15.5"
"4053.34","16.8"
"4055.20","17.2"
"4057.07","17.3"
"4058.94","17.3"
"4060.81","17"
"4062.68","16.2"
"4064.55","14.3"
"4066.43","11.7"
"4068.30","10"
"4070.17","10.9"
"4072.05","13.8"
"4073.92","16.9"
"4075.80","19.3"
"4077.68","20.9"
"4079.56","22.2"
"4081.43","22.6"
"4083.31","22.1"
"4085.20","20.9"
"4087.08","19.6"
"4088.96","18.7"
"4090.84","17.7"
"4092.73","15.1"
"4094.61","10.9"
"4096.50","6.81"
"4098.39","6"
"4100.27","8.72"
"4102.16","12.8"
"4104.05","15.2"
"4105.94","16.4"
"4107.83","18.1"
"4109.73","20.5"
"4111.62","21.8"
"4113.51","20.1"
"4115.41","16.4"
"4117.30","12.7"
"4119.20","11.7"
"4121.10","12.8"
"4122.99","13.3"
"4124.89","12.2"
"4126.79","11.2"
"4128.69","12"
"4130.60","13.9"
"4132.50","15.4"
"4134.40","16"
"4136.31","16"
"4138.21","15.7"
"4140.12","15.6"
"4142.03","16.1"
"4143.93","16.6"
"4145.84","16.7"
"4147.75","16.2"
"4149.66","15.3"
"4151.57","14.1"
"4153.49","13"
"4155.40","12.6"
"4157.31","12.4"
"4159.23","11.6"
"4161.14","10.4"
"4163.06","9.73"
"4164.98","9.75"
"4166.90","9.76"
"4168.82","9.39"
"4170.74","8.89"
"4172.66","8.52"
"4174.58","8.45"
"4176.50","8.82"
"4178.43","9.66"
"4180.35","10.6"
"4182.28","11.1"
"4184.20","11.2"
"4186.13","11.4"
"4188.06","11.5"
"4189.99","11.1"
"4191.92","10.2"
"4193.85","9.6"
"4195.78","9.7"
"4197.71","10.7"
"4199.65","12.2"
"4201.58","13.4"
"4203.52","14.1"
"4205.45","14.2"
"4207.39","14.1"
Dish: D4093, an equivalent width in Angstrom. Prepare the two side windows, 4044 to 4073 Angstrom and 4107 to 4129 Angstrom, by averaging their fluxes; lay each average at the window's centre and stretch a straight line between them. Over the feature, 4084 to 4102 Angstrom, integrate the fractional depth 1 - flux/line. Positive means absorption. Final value 1.0 Angstrom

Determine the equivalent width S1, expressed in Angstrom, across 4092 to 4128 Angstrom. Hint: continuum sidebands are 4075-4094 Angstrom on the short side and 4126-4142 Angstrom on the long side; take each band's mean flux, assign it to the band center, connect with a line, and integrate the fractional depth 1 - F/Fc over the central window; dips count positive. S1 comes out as 6.7 Angstrom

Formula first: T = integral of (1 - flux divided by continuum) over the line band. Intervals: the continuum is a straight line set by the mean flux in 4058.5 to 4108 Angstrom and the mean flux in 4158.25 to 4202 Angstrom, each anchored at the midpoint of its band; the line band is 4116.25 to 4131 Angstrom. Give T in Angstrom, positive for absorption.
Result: 1.0 Angstrom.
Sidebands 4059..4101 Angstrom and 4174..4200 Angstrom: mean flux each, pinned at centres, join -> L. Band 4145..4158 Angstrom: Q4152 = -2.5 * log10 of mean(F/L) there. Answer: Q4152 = -0.18 mag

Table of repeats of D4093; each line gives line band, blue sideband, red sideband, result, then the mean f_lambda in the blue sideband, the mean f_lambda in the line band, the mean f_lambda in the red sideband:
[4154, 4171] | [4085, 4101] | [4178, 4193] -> 1.4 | 13.6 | 10.6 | 10.9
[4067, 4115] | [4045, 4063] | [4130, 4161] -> -4.2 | 15.1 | 16.3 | 14.7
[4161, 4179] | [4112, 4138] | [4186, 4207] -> 4.8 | 14.3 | 9.28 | 11.7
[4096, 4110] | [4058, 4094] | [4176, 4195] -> 2.3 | 17.2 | 12.9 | 10.6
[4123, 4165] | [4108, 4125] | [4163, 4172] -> -4.9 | 16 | 13.8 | 9.45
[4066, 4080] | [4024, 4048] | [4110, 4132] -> -2.6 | 12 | 15.6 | 14.6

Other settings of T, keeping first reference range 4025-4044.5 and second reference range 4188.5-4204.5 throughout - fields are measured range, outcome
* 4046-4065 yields -5.0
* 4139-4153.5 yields -4.9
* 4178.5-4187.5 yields 0.4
